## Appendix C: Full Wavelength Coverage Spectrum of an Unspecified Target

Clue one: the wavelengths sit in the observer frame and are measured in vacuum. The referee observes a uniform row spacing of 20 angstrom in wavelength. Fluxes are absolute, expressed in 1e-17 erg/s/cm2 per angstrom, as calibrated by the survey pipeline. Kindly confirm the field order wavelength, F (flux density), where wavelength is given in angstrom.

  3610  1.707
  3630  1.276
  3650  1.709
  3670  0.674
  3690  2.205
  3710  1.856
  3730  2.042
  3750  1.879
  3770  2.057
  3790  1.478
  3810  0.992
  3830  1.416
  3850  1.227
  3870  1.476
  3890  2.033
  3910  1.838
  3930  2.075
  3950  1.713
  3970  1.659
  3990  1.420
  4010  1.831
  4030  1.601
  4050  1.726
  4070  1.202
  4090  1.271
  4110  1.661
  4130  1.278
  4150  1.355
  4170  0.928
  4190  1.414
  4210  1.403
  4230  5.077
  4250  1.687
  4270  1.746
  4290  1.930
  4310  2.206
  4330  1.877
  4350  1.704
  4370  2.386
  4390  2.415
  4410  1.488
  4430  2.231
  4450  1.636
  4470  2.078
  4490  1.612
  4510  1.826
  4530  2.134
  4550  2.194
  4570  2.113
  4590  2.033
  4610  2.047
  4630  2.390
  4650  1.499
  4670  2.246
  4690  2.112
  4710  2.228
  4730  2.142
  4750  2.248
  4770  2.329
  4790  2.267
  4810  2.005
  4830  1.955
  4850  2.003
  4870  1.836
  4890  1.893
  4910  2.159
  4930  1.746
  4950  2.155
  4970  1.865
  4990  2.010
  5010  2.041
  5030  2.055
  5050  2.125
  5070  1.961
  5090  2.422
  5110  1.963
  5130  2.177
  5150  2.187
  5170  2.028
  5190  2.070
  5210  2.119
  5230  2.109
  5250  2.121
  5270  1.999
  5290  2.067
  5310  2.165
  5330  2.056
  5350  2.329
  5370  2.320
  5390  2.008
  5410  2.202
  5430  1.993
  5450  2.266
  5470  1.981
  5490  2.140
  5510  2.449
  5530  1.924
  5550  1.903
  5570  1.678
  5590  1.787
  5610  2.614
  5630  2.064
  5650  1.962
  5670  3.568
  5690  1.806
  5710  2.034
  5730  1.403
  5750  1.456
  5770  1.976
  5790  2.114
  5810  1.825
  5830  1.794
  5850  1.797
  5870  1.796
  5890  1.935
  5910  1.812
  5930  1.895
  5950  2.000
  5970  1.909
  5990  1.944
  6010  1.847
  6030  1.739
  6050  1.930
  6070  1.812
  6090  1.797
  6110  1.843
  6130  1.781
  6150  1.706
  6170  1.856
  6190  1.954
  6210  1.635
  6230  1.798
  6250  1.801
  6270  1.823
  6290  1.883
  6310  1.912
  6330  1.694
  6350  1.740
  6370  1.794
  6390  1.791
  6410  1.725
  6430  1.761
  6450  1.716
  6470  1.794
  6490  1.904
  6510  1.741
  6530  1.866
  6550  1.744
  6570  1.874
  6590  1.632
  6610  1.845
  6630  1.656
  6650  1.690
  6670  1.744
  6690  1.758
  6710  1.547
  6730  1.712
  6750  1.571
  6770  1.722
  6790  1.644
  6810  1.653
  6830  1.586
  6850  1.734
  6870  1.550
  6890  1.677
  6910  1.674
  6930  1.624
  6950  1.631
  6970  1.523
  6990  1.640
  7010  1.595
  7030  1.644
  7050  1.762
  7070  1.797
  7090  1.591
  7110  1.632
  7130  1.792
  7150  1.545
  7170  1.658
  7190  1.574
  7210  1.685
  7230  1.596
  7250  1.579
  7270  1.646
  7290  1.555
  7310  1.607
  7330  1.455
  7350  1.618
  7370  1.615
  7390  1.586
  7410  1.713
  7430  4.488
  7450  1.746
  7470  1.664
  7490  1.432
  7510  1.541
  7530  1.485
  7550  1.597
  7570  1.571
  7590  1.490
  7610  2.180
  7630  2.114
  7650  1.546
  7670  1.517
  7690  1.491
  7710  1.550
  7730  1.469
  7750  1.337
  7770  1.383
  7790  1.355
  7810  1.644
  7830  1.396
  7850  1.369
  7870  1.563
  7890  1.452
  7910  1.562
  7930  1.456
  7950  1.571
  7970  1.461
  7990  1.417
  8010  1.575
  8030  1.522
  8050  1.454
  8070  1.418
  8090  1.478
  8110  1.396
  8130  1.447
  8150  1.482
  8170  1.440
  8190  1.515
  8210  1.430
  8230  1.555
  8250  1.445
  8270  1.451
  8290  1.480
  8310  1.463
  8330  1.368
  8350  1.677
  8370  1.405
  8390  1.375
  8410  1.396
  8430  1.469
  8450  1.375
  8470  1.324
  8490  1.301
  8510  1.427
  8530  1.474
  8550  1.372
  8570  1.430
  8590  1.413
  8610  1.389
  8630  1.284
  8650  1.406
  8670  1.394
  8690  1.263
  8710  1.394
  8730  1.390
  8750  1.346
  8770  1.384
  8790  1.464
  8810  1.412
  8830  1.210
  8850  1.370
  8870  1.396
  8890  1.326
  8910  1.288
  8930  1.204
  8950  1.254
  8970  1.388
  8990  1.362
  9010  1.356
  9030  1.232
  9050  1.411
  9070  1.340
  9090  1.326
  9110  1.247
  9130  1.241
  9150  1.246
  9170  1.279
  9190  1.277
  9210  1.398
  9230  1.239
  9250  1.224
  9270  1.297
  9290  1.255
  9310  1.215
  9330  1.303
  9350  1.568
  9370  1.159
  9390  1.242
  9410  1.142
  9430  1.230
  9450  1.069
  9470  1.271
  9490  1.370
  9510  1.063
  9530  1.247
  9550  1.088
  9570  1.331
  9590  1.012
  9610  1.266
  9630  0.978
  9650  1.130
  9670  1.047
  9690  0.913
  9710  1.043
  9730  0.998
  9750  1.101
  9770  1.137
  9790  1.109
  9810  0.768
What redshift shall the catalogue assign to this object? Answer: 0.13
